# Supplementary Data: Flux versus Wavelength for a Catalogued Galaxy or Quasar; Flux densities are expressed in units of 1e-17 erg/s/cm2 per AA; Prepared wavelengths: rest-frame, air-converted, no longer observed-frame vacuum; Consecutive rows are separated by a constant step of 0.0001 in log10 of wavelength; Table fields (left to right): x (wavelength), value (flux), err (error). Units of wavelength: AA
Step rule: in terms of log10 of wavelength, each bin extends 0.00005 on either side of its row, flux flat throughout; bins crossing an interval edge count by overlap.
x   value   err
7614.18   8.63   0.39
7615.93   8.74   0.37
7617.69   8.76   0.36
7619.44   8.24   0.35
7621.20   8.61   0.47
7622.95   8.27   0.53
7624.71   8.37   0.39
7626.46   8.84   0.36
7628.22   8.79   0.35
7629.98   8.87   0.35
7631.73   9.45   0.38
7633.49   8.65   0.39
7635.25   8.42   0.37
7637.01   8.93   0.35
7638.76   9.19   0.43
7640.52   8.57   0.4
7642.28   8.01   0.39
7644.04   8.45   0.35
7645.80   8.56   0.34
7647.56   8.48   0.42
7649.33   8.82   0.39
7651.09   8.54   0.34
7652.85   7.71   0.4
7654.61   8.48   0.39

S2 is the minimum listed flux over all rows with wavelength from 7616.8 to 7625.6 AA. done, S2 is 8.24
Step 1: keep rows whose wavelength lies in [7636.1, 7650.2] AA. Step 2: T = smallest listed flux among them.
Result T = 8.01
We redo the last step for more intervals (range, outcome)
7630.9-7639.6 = 8.42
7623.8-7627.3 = 8.37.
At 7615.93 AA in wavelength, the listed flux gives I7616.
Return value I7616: 8.74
